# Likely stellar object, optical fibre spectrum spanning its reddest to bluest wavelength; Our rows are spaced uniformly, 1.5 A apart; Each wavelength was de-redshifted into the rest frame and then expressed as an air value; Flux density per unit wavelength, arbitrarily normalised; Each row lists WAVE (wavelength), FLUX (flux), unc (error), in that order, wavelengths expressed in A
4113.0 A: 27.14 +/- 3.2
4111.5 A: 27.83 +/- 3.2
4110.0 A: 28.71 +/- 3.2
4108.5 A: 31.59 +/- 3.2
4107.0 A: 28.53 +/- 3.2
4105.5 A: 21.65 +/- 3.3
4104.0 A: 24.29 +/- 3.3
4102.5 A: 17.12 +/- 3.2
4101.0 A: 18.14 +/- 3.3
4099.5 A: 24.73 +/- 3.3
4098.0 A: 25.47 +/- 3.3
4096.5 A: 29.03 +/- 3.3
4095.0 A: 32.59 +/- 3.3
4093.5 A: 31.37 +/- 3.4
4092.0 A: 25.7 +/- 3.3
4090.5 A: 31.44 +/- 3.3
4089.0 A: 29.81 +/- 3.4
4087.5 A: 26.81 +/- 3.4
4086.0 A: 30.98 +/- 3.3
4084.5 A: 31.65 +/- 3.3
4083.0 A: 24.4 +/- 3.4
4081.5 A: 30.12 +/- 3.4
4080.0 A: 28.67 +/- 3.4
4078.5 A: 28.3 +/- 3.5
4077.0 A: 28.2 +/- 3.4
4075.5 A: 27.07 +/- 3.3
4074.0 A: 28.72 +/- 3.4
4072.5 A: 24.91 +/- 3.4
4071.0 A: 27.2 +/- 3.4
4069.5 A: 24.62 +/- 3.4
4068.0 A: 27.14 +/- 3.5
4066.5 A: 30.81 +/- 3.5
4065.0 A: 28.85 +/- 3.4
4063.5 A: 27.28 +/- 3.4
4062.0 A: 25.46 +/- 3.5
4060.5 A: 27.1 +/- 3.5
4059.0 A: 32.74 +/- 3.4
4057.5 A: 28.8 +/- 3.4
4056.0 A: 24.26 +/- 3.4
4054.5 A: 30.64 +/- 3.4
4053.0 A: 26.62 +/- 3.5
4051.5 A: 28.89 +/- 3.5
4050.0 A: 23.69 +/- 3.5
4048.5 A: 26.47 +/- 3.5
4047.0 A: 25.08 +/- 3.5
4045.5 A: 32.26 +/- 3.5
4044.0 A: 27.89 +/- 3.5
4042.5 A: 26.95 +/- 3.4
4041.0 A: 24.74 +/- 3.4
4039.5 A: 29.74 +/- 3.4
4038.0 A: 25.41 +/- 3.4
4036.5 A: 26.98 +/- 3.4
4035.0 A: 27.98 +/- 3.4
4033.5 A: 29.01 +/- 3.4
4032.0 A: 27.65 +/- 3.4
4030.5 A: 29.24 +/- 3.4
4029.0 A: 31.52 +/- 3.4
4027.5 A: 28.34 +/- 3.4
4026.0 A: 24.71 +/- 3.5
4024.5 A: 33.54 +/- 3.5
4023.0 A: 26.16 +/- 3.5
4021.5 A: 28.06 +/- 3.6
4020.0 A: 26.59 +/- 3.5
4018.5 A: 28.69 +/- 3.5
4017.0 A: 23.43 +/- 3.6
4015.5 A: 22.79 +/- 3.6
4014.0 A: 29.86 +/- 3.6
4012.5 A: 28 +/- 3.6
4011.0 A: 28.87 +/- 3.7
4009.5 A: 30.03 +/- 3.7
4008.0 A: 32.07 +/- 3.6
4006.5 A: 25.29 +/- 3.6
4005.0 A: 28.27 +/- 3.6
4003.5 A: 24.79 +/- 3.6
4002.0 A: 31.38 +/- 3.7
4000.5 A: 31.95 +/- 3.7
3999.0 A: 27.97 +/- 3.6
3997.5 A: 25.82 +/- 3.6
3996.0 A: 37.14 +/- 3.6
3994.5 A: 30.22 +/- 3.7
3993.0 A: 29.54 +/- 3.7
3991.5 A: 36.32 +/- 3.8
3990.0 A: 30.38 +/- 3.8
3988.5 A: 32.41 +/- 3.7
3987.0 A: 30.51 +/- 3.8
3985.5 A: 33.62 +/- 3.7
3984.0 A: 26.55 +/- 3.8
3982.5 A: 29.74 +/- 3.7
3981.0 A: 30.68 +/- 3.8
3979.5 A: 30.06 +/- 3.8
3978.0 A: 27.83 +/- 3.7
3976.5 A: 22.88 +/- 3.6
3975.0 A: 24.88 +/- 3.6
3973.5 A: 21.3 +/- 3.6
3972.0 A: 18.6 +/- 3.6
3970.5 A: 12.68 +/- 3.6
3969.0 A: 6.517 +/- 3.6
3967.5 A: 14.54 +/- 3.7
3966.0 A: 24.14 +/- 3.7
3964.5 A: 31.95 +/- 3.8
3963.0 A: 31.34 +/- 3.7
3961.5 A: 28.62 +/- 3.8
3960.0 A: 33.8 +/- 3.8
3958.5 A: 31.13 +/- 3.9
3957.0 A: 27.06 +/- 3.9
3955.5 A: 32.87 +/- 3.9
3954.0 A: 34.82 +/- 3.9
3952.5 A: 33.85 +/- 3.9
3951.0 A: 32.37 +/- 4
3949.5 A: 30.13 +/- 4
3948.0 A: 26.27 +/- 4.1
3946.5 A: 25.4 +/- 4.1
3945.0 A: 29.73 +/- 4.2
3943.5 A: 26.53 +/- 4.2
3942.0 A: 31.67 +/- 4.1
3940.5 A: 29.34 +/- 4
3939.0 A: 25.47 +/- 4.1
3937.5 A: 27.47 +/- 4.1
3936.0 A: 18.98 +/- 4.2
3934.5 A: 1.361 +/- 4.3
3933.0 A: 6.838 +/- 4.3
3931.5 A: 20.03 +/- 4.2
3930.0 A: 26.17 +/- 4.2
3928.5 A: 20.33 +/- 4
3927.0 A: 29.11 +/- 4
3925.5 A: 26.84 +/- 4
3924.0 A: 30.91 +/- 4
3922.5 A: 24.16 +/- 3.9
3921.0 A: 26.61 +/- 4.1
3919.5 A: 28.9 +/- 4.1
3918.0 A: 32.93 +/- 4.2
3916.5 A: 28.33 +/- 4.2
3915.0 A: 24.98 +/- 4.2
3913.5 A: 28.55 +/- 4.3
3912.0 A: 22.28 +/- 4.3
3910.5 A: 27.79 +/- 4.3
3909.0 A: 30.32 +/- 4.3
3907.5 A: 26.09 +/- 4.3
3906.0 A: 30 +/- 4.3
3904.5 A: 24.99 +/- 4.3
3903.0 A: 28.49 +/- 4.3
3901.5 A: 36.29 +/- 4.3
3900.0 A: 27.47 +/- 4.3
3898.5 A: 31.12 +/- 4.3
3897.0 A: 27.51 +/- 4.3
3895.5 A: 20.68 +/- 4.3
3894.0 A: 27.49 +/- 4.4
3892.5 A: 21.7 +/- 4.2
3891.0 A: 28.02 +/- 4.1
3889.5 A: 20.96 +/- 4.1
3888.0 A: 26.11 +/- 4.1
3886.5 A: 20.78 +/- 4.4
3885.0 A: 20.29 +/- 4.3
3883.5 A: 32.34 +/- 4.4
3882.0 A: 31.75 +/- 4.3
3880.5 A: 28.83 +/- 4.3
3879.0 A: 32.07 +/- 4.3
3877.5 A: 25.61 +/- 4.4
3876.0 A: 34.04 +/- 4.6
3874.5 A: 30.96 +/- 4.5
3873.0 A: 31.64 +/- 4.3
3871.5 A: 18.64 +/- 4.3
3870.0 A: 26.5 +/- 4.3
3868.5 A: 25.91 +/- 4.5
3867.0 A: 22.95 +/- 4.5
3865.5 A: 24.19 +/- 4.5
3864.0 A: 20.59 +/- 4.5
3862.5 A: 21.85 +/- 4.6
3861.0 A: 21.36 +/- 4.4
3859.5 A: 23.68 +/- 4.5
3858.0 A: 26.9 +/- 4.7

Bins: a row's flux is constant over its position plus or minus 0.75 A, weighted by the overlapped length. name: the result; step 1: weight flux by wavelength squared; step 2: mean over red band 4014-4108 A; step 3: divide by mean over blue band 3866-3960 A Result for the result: 1.10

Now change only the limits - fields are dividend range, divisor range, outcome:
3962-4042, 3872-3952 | 1.08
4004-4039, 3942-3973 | 1.08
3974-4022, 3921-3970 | 1.16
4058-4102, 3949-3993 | 1.06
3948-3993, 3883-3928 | 1.06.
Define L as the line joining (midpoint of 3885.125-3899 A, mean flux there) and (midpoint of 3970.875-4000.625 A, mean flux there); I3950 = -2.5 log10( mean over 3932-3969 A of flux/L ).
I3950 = 0.05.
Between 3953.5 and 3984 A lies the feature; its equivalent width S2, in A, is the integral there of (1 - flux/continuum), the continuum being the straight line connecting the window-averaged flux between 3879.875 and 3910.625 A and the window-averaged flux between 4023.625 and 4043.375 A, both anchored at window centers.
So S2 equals 2.11 A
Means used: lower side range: 27.1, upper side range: 28.1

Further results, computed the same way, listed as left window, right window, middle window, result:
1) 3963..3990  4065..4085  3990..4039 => -4.98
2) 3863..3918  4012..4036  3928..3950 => 3.43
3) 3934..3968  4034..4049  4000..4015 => -0.77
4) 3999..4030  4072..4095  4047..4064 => 0.70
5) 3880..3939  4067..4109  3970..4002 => -2.62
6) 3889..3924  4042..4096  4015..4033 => 0.18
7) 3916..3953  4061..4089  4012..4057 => -0.51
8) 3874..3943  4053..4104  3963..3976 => 3.19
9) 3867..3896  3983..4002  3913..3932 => 0.90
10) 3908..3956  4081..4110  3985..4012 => -3.75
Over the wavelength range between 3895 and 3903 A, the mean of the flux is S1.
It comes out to 28.9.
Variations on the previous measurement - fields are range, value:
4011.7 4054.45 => 27.6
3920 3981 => 25.2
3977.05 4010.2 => 30.1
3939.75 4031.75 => 28.1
